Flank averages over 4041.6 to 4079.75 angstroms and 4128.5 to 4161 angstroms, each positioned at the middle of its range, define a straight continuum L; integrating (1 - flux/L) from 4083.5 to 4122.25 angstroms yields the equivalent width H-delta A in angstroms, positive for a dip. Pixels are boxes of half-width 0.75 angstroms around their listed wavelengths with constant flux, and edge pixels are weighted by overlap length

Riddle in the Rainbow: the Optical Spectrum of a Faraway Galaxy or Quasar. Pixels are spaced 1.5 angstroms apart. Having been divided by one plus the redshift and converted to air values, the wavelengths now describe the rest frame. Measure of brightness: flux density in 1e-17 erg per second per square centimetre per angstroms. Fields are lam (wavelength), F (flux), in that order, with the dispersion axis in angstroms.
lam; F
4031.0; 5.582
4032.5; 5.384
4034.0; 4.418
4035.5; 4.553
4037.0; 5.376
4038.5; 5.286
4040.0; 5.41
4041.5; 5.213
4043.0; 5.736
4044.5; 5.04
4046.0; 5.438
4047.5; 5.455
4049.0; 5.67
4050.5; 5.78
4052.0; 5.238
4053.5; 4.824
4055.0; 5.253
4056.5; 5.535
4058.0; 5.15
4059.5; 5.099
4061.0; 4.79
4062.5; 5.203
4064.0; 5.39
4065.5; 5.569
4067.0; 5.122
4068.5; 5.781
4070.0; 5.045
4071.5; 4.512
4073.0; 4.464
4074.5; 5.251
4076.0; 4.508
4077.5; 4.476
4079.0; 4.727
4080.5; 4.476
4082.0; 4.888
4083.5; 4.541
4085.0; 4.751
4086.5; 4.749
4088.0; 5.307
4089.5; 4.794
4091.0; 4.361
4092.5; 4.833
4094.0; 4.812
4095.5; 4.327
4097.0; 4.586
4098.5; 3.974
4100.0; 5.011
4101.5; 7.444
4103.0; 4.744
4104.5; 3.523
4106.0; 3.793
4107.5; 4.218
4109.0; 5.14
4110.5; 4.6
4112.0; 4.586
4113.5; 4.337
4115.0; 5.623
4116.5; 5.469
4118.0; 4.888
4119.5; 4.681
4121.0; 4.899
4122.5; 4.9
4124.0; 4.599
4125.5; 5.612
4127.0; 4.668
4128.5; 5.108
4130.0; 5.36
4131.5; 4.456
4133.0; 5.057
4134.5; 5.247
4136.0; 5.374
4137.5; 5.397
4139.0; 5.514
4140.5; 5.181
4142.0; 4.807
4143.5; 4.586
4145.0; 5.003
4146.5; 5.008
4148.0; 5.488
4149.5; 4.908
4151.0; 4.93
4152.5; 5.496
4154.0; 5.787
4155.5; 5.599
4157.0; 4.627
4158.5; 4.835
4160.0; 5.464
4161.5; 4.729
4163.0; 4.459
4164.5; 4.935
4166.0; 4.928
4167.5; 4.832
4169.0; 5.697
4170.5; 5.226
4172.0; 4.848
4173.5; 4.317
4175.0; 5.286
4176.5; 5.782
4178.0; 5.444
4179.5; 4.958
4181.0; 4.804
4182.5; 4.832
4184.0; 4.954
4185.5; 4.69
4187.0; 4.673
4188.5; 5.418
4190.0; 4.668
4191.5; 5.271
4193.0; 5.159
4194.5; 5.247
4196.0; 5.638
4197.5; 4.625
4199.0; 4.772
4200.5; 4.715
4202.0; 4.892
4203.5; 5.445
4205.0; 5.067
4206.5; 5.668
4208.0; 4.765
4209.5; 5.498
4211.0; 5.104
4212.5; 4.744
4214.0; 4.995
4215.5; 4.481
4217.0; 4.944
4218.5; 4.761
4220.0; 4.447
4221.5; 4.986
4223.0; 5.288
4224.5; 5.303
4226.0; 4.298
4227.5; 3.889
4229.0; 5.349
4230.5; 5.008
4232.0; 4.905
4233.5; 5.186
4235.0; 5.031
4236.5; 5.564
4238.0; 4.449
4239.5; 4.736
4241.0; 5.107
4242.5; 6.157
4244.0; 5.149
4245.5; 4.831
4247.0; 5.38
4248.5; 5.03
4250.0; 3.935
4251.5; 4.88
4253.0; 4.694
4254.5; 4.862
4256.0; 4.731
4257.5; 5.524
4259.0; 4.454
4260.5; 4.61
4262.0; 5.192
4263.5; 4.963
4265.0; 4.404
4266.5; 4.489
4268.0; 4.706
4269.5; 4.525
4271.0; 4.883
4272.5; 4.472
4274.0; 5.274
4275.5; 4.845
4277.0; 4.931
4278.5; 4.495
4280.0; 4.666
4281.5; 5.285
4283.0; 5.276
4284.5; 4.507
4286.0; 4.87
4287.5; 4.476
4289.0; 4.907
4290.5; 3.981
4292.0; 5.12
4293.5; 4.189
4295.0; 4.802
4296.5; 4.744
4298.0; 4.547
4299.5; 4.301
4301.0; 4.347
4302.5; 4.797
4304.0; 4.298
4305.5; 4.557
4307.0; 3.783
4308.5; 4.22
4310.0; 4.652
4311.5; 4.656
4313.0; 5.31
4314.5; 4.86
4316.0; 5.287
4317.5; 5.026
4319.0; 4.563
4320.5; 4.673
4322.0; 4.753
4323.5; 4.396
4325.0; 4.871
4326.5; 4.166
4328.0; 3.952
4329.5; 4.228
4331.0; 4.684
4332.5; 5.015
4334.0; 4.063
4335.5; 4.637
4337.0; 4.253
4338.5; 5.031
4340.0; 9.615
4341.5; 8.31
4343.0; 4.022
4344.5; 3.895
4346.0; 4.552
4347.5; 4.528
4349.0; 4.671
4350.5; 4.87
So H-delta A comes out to 2.8 angstroms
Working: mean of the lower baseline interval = 5.16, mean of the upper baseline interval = 5.14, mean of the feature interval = 4.77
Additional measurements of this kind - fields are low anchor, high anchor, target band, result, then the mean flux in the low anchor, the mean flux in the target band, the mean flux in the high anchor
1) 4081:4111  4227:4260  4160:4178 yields -0.8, 4.72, 5.04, 4.95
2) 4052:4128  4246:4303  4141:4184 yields -2.1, 4.88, 5.06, 4.74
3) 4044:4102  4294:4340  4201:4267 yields -2.1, 5.02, 4.94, 4.66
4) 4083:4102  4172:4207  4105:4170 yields -0.6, 4.85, 4.99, 5.05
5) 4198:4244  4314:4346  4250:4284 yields 1.2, 4.99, 4.8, 4.96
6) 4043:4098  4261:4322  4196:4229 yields -0.8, 5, 4.92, 4.7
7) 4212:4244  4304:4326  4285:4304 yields 0.6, 4.94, 4.58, 4.67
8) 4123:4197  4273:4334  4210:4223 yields 0.2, 5.08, 4.85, 4.65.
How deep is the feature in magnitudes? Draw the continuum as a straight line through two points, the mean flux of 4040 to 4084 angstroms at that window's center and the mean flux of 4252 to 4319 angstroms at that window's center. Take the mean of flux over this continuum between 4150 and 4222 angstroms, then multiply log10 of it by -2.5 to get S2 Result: -0.03 mag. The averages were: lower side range 5.12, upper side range 4.72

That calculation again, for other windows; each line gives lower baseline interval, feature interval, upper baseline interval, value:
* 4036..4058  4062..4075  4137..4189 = 0.033 mag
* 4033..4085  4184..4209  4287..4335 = -0.053 mag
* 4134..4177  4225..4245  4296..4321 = -0.029 mag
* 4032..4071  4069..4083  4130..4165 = 0.107 mag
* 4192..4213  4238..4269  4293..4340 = 0.005 mag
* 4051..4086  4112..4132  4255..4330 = -0.011 mag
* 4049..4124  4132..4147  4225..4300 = -0.050 mag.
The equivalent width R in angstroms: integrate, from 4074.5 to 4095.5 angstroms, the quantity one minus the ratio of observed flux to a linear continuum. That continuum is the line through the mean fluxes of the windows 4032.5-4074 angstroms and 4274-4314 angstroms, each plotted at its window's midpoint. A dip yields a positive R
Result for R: 1.7 angstroms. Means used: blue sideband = 5.2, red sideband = 4.65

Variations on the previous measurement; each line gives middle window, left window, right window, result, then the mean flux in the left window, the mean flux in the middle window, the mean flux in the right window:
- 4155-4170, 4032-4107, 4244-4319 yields -0.4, 4.99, 5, 4.73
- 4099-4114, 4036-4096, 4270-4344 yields 0.8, 5.06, 4.73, 4.8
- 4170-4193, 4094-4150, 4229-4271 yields -0.4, 4.92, 5.01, 4.91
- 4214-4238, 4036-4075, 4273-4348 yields 0.3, 5.25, 4.89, 4.78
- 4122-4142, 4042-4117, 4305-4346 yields -0.7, 4.96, 5.1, 4.87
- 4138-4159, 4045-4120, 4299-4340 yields -1.2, 4.94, 5.13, 4.66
